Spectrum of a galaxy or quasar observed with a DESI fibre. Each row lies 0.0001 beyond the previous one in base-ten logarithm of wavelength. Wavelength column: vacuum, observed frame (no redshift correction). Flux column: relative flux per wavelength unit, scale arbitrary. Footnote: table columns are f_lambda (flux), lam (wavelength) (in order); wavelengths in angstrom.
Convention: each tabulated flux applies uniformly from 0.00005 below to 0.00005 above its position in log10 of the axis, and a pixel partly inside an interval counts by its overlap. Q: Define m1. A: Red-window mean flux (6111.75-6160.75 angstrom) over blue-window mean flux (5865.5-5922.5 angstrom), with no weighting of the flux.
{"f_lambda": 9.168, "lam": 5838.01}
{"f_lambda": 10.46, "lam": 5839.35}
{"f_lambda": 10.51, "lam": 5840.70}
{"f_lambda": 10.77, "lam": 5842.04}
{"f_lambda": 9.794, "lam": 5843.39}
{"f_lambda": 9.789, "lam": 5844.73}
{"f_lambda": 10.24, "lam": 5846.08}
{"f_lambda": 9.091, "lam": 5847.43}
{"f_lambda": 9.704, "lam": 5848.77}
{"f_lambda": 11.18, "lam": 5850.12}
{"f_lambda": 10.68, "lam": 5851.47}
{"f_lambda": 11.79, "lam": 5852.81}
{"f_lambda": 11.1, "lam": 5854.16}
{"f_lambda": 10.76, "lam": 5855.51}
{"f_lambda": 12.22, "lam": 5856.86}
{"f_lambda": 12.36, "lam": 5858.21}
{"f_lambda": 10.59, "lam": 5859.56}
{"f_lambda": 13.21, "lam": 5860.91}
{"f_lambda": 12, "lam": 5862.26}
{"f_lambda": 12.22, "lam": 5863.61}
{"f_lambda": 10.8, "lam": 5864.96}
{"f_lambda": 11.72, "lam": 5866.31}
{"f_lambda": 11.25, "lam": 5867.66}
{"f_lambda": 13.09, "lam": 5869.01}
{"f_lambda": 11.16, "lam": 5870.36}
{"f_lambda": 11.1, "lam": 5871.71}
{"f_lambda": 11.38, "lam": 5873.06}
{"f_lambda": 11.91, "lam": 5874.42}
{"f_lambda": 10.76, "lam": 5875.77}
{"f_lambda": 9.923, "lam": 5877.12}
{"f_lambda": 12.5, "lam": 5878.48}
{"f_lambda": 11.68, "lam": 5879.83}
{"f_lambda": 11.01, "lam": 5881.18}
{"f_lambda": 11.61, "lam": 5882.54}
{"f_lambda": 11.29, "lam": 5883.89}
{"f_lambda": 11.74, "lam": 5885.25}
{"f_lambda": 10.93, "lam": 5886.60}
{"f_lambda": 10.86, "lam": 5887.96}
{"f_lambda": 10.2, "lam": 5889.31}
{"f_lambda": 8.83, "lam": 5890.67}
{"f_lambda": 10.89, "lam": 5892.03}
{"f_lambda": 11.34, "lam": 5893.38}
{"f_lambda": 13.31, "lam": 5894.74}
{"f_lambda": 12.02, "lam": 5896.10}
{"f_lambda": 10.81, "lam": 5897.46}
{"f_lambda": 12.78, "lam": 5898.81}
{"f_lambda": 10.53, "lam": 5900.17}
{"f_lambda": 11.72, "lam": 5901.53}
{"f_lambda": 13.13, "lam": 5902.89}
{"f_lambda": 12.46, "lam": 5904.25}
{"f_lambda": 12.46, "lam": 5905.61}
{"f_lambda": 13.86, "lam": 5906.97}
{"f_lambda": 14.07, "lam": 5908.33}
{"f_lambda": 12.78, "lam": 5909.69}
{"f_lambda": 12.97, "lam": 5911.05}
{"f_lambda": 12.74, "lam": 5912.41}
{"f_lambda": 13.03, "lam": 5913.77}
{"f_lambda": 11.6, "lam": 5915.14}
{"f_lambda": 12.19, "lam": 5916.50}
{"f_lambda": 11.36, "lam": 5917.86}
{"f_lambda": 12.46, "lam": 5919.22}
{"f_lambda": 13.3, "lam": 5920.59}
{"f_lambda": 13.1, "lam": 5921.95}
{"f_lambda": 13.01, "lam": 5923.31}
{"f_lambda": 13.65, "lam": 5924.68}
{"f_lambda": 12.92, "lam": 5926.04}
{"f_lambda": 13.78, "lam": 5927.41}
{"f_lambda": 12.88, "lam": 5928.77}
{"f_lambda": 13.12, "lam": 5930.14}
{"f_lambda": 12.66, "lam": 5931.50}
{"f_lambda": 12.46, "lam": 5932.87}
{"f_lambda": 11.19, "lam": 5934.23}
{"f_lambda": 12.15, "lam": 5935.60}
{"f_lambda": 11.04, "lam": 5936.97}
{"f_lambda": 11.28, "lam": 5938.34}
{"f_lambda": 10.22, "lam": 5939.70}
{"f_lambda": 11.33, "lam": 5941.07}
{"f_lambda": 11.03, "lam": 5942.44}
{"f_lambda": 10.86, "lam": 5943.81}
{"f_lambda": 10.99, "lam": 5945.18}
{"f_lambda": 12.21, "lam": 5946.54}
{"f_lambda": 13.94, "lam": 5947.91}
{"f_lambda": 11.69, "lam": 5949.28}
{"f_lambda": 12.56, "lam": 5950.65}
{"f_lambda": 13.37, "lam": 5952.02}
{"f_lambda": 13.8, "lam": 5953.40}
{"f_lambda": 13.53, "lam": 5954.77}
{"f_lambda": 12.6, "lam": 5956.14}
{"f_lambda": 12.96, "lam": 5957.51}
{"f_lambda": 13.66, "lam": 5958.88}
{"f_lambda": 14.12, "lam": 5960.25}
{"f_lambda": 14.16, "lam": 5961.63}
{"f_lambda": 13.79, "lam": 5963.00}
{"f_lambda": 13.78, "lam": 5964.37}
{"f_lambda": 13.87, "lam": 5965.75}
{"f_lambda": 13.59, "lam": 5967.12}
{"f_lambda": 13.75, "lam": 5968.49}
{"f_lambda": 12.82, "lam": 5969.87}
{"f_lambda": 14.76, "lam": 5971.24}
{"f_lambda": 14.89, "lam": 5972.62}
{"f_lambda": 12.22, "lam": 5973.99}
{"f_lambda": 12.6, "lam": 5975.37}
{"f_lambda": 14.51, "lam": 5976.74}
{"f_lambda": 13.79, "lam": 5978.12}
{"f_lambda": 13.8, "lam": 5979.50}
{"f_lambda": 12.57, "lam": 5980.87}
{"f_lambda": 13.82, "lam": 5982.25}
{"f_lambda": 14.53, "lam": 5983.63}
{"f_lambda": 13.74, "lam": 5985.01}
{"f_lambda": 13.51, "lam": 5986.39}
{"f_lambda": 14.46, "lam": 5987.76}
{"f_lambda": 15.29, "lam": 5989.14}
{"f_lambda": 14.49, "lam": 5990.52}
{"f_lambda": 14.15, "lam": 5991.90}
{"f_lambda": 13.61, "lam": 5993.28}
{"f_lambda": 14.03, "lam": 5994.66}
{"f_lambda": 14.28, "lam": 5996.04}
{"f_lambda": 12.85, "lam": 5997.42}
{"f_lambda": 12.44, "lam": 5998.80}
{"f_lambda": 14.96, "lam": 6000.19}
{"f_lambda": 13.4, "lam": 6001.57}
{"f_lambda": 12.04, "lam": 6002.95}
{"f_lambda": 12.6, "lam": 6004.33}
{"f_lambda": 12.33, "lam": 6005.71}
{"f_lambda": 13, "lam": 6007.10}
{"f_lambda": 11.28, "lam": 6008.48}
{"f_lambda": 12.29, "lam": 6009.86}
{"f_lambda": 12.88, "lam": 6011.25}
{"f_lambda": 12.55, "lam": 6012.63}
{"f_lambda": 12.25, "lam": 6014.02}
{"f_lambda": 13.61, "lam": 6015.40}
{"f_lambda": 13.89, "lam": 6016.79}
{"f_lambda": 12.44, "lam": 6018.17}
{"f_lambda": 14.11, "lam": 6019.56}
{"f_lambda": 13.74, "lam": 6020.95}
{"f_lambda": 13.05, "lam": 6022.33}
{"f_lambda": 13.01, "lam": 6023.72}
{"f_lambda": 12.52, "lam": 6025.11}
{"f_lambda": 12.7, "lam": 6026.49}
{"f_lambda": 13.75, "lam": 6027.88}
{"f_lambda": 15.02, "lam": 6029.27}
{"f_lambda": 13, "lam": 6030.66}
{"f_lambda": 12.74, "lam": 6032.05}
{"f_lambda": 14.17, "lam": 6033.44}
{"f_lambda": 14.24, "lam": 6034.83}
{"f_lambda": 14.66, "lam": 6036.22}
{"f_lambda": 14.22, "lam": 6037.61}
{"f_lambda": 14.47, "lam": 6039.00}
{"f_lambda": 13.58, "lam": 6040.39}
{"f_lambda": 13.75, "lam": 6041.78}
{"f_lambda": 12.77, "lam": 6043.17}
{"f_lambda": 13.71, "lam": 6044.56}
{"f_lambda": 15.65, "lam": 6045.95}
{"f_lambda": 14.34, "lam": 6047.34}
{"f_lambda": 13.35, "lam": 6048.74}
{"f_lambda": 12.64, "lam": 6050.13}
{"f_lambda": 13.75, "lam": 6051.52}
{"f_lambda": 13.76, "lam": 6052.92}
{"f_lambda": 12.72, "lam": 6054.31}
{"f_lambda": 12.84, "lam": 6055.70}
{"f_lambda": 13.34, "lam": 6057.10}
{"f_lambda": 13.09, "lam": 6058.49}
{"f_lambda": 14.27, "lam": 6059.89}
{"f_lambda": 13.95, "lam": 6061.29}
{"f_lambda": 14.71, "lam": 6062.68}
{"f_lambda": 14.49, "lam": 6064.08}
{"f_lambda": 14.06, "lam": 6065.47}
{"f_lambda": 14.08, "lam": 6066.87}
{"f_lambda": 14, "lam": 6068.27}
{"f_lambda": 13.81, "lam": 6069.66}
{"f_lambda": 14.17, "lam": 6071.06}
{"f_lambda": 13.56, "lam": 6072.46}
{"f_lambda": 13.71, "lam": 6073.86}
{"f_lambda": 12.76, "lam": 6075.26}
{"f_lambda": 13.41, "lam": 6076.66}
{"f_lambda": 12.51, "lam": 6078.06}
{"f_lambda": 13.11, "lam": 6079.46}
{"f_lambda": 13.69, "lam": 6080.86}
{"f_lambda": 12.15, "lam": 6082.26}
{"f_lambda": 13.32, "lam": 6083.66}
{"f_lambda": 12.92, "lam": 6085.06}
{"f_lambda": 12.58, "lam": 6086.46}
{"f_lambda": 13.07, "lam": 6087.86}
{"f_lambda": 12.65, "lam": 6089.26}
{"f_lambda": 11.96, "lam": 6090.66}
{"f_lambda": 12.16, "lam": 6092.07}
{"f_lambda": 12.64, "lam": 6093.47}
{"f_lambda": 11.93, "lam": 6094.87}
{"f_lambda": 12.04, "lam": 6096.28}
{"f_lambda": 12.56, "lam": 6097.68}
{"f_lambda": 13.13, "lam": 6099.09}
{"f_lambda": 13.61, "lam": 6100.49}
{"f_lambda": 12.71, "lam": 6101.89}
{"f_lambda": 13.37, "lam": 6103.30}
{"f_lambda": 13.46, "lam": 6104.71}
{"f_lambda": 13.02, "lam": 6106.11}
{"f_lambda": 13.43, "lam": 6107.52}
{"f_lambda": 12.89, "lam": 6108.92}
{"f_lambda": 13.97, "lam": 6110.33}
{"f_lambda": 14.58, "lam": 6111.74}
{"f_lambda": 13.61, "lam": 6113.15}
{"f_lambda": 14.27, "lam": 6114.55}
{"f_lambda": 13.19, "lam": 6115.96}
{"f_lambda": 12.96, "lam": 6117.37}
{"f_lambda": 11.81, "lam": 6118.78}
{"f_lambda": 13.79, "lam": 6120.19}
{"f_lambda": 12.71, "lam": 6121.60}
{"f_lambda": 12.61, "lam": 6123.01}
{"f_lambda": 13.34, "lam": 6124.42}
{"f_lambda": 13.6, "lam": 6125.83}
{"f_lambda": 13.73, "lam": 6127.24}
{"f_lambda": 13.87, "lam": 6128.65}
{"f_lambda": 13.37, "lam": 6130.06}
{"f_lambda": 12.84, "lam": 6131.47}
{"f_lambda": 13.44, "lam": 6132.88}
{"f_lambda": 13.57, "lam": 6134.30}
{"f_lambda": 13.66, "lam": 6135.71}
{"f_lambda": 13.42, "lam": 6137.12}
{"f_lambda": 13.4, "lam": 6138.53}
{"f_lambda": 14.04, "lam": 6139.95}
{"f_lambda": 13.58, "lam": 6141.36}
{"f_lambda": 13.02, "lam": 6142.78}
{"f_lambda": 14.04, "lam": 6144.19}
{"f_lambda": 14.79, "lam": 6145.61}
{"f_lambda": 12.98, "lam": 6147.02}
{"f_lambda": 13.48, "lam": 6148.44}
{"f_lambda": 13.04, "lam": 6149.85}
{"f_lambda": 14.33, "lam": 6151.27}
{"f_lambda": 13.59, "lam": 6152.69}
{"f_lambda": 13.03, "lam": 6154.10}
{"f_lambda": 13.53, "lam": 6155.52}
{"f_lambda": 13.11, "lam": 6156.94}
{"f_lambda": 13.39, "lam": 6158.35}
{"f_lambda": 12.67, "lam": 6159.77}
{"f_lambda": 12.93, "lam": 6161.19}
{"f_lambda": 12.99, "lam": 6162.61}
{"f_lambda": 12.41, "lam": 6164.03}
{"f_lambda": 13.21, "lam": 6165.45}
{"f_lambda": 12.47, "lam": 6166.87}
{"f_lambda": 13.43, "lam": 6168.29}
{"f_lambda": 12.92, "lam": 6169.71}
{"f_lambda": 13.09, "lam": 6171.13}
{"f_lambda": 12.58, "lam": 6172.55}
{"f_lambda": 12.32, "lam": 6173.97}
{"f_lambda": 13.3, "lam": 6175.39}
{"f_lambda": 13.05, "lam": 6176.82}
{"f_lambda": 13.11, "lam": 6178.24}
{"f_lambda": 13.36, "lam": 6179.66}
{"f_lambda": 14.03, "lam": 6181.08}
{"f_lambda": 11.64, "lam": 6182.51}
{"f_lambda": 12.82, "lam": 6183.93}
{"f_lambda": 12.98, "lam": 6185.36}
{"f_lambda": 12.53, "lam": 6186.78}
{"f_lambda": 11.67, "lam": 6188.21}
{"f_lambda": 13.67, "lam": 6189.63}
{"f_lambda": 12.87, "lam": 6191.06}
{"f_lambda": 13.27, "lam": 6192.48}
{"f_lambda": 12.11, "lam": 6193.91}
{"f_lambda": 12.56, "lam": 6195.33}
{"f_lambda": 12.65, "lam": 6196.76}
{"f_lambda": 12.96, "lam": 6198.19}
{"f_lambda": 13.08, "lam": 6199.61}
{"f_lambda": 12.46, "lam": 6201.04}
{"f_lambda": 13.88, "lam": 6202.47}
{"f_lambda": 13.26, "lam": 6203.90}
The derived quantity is 1.13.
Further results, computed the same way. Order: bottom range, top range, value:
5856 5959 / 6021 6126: 1.11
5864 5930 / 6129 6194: 1.10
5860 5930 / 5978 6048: 1.13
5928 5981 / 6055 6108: 1.03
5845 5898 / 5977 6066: 1.20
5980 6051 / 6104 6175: 0.99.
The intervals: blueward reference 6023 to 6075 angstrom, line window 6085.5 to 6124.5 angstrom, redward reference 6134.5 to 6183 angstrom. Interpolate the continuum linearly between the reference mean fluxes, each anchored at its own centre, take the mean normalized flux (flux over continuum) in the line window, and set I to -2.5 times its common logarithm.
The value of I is 0.04 mag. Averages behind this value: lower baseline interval 13.7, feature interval 13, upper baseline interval 13.2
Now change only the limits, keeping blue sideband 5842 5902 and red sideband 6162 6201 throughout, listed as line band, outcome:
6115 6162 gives -0.06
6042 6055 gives -0.13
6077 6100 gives -0.03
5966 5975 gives -0.16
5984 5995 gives -0.20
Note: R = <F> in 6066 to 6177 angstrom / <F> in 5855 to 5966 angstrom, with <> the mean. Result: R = 1.1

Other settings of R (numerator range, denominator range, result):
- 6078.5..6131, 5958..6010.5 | 0.96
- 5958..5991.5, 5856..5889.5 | 1.20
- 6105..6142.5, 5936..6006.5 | 1.02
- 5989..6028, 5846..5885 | 1.16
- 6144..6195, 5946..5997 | 0.96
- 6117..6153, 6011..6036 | 1.01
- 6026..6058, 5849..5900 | 1.20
